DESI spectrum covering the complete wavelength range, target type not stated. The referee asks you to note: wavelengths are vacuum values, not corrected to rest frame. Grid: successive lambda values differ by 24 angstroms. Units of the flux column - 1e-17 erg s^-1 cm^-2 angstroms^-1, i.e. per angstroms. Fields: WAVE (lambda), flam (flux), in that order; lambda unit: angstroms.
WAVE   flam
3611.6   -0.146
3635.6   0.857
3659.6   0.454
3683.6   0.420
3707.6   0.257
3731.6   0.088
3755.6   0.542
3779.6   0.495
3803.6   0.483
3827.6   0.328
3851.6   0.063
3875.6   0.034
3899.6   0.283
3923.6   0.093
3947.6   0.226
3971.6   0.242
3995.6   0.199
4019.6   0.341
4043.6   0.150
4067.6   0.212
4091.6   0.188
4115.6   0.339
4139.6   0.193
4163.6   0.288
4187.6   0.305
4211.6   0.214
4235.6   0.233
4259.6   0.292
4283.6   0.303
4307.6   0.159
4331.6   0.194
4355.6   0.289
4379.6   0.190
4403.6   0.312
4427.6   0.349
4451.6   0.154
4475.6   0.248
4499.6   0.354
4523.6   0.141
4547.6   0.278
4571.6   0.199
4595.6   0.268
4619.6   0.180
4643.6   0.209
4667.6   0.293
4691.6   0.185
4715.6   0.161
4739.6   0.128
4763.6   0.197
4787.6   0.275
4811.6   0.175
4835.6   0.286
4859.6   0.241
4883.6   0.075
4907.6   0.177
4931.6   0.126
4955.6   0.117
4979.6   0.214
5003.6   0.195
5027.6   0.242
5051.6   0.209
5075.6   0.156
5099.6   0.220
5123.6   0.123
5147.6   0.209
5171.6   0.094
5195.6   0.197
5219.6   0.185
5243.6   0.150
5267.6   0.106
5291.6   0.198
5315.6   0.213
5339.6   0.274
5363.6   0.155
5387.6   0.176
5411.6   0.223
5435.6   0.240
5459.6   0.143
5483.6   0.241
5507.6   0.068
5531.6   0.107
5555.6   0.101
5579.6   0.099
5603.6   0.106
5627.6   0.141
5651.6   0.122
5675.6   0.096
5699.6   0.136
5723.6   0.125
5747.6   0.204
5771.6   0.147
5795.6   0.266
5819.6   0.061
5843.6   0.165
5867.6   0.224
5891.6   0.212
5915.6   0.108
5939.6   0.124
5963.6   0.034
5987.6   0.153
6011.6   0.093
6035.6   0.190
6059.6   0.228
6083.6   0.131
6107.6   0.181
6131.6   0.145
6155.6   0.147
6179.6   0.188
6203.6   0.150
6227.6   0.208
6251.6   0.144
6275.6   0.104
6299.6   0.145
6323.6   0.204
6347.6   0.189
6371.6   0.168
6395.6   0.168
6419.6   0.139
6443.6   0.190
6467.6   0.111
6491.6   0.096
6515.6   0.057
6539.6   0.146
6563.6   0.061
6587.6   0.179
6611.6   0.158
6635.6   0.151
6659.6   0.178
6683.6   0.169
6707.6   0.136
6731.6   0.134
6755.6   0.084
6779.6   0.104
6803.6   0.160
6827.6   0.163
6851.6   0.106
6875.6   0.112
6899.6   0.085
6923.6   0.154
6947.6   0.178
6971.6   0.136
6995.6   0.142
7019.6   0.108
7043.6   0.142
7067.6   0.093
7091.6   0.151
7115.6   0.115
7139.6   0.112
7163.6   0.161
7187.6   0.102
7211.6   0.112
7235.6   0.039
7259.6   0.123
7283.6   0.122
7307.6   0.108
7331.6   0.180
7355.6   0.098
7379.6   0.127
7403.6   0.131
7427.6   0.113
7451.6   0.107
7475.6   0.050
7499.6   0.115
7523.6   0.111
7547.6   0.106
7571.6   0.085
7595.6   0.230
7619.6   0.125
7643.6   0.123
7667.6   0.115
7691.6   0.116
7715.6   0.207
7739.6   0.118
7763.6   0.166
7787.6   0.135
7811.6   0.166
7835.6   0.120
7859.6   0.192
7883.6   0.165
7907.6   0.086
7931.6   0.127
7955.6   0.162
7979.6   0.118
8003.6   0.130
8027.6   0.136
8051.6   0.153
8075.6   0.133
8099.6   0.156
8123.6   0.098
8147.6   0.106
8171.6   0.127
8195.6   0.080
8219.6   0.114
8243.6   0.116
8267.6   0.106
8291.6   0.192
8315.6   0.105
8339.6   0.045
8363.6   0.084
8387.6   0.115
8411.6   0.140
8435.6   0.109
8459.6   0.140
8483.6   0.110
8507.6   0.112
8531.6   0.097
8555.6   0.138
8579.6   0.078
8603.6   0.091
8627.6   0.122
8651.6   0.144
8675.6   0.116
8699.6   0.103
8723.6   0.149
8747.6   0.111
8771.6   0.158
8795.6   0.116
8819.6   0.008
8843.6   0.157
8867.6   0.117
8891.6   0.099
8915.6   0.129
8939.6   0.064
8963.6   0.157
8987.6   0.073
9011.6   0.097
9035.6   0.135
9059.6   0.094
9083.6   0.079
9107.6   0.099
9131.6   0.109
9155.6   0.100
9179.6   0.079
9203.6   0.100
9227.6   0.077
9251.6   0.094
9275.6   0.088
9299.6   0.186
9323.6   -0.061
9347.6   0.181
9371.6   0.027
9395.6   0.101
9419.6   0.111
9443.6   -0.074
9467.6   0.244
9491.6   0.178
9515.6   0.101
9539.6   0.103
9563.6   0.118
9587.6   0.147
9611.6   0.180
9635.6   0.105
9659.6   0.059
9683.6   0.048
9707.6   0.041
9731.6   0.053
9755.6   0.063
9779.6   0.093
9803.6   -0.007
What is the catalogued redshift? 0.327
